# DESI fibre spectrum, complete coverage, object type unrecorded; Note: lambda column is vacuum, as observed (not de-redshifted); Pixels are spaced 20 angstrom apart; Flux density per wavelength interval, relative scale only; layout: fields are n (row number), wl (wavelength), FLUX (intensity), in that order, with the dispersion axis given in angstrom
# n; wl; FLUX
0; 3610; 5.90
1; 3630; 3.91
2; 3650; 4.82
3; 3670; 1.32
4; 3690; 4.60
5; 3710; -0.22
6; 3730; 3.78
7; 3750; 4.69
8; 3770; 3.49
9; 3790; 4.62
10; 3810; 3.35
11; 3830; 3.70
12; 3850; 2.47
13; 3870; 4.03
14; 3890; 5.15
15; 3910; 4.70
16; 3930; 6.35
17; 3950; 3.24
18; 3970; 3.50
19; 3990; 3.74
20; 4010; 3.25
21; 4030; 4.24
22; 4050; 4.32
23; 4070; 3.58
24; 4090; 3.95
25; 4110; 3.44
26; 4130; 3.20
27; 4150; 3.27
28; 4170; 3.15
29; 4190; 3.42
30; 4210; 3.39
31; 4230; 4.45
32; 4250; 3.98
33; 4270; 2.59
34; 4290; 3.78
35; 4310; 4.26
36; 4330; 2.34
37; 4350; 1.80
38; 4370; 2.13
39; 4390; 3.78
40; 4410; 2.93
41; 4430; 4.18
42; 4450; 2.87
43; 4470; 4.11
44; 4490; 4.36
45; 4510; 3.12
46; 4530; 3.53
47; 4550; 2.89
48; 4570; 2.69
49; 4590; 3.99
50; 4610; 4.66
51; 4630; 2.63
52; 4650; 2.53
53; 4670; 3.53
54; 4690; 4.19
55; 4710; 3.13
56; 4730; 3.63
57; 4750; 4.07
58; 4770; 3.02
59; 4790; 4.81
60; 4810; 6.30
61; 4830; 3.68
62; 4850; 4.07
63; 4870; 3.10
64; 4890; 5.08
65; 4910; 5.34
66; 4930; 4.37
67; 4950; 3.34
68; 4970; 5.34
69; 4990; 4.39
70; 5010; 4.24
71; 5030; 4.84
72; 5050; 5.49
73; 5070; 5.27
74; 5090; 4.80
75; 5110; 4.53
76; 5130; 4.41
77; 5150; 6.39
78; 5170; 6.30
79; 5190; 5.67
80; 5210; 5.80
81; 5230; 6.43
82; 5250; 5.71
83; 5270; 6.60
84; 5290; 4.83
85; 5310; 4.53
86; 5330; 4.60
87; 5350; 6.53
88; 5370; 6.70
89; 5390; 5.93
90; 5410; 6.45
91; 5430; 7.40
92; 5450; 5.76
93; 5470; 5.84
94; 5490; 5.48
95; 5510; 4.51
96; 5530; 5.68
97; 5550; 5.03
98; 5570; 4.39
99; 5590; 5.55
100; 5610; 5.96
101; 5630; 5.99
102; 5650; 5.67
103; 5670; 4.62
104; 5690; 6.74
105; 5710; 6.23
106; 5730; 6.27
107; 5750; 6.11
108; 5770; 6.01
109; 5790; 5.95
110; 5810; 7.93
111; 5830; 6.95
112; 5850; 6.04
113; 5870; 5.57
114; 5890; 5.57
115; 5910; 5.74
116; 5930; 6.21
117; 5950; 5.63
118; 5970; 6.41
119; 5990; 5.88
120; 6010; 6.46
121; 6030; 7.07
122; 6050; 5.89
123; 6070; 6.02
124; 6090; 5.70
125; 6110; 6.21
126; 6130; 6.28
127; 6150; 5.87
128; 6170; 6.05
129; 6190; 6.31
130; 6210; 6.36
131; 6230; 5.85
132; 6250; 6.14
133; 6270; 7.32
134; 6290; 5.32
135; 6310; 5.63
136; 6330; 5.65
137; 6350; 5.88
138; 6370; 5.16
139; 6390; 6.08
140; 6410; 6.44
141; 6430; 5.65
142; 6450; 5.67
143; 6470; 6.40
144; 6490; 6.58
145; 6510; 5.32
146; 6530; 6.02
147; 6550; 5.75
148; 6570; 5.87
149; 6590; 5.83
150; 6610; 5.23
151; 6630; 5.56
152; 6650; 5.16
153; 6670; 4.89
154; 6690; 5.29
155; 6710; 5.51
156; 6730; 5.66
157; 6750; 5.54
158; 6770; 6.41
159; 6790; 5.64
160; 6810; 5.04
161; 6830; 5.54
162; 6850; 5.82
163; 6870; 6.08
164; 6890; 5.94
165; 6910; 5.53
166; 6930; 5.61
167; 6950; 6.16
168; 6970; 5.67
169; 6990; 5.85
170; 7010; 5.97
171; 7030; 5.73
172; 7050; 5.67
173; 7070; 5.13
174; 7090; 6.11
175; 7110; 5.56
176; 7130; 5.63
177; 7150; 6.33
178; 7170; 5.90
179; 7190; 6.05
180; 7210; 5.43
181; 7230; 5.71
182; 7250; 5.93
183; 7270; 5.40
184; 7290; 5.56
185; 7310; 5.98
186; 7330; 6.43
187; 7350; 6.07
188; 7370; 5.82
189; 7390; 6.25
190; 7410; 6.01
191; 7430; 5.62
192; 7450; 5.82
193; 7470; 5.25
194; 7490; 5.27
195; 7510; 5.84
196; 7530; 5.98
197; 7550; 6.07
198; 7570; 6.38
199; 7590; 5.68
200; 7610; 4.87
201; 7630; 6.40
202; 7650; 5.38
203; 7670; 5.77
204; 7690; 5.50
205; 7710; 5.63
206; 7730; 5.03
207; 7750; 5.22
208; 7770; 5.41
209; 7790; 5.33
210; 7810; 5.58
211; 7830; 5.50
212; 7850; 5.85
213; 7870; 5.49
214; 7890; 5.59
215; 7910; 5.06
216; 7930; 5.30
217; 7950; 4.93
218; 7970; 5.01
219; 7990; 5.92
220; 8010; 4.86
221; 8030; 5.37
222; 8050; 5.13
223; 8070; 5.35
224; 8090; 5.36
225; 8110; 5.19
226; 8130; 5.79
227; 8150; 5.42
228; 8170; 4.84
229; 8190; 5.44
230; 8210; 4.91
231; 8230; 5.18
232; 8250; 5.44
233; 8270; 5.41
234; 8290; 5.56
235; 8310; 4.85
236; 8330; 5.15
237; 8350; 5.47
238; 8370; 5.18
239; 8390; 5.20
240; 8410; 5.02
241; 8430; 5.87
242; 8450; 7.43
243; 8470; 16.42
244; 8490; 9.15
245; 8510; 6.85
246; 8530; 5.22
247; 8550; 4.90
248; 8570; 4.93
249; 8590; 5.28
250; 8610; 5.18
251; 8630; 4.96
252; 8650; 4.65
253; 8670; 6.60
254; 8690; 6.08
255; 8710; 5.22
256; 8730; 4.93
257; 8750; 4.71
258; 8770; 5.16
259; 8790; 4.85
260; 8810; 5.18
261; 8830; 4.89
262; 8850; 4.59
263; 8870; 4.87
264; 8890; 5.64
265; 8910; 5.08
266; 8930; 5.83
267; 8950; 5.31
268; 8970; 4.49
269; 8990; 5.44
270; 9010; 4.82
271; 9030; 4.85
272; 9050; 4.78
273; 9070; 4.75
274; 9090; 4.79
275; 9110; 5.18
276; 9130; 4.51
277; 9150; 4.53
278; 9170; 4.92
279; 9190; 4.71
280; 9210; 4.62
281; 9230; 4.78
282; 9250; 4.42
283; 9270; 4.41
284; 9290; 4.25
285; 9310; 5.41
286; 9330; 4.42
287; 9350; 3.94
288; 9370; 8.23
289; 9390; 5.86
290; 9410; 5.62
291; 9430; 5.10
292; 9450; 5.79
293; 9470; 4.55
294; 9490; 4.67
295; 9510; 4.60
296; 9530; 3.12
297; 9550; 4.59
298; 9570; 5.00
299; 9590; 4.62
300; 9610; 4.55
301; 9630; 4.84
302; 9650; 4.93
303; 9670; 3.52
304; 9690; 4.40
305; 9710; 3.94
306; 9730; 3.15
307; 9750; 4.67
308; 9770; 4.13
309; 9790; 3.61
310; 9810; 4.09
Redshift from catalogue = 0.29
